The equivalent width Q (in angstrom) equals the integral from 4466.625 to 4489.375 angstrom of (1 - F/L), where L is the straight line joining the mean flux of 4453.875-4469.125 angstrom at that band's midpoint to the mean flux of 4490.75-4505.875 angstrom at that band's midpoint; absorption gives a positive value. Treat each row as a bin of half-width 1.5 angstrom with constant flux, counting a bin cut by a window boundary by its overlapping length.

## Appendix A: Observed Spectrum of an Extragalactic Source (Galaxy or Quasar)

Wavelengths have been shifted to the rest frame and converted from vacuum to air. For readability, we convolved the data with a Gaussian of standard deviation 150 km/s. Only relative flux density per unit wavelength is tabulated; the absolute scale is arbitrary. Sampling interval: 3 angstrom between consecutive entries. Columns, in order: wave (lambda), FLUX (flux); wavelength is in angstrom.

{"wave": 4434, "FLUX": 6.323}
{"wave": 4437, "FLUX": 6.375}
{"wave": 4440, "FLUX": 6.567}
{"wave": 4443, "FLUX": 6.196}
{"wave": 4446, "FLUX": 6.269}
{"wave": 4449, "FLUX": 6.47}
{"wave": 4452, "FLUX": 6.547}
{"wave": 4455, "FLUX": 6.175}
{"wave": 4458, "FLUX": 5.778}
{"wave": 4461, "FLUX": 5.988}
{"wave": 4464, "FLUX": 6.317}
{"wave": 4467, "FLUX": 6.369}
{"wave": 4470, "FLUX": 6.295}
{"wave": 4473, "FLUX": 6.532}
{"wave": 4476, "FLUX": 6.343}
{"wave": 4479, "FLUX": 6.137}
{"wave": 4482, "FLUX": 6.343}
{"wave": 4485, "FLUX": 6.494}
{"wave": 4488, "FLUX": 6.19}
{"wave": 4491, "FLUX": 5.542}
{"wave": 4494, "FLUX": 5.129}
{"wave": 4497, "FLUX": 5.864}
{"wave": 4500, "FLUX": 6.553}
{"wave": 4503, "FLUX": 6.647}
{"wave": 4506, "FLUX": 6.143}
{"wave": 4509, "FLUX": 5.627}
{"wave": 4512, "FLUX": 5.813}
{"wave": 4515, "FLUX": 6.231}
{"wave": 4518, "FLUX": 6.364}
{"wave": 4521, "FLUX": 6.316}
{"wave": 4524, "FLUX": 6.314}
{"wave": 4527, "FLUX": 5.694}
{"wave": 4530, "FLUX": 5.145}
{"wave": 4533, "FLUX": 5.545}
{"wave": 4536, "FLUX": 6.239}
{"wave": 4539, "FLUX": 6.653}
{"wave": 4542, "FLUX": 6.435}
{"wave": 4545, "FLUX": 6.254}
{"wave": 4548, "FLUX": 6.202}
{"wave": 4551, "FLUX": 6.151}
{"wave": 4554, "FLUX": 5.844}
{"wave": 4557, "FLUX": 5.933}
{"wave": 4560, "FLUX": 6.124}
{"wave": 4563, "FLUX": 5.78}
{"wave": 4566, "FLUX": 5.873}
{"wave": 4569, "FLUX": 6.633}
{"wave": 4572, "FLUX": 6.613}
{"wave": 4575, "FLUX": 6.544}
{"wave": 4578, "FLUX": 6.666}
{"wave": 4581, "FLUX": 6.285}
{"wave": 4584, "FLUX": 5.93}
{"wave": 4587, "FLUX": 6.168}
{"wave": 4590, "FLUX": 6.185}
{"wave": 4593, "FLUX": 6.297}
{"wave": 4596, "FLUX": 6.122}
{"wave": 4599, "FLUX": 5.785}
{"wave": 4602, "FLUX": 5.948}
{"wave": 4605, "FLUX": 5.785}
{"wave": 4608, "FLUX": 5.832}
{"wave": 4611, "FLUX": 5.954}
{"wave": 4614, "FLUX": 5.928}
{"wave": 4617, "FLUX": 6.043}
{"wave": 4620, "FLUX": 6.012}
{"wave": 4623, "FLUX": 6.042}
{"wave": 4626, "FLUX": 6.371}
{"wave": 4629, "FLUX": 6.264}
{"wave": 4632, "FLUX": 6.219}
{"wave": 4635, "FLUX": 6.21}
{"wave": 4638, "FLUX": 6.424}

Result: -1.0 angstrom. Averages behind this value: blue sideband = 6.13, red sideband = 6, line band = 6.34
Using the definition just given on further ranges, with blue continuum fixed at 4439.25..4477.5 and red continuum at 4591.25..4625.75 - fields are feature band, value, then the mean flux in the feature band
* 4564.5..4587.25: -1.1 angstrom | 6.35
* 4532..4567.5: 0.1 angstrom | 6.09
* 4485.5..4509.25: 0.8 angstrom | 6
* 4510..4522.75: 0.0 angstrom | 6.16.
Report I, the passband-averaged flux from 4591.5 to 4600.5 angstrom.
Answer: 6.07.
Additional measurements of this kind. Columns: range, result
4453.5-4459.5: 5.98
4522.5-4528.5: 6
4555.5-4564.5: 5.95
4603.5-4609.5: 5.81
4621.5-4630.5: 6.23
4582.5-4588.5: 6.05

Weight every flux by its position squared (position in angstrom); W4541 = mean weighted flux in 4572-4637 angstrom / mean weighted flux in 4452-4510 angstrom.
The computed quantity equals 1.1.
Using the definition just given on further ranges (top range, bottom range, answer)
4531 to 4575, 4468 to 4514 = 1.04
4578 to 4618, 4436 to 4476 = 1.02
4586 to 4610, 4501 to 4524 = 1.01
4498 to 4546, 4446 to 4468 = 1.01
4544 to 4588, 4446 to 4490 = 1.03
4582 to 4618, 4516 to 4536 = 1.05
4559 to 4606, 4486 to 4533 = 1.07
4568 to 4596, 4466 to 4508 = 1.07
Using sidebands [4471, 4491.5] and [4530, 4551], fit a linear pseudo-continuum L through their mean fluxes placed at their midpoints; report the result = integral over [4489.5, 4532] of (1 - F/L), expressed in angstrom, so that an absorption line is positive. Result 1.7 angstrom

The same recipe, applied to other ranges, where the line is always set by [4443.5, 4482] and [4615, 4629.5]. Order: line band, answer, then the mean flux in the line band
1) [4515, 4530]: 0.34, 6.08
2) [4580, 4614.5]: 0.76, 6.02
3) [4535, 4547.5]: -0.37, 6.39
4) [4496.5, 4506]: -0.21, 6.37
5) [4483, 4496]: 0.81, 5.86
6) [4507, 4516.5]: 0.49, 5.9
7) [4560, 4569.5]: 0.21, 6.04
